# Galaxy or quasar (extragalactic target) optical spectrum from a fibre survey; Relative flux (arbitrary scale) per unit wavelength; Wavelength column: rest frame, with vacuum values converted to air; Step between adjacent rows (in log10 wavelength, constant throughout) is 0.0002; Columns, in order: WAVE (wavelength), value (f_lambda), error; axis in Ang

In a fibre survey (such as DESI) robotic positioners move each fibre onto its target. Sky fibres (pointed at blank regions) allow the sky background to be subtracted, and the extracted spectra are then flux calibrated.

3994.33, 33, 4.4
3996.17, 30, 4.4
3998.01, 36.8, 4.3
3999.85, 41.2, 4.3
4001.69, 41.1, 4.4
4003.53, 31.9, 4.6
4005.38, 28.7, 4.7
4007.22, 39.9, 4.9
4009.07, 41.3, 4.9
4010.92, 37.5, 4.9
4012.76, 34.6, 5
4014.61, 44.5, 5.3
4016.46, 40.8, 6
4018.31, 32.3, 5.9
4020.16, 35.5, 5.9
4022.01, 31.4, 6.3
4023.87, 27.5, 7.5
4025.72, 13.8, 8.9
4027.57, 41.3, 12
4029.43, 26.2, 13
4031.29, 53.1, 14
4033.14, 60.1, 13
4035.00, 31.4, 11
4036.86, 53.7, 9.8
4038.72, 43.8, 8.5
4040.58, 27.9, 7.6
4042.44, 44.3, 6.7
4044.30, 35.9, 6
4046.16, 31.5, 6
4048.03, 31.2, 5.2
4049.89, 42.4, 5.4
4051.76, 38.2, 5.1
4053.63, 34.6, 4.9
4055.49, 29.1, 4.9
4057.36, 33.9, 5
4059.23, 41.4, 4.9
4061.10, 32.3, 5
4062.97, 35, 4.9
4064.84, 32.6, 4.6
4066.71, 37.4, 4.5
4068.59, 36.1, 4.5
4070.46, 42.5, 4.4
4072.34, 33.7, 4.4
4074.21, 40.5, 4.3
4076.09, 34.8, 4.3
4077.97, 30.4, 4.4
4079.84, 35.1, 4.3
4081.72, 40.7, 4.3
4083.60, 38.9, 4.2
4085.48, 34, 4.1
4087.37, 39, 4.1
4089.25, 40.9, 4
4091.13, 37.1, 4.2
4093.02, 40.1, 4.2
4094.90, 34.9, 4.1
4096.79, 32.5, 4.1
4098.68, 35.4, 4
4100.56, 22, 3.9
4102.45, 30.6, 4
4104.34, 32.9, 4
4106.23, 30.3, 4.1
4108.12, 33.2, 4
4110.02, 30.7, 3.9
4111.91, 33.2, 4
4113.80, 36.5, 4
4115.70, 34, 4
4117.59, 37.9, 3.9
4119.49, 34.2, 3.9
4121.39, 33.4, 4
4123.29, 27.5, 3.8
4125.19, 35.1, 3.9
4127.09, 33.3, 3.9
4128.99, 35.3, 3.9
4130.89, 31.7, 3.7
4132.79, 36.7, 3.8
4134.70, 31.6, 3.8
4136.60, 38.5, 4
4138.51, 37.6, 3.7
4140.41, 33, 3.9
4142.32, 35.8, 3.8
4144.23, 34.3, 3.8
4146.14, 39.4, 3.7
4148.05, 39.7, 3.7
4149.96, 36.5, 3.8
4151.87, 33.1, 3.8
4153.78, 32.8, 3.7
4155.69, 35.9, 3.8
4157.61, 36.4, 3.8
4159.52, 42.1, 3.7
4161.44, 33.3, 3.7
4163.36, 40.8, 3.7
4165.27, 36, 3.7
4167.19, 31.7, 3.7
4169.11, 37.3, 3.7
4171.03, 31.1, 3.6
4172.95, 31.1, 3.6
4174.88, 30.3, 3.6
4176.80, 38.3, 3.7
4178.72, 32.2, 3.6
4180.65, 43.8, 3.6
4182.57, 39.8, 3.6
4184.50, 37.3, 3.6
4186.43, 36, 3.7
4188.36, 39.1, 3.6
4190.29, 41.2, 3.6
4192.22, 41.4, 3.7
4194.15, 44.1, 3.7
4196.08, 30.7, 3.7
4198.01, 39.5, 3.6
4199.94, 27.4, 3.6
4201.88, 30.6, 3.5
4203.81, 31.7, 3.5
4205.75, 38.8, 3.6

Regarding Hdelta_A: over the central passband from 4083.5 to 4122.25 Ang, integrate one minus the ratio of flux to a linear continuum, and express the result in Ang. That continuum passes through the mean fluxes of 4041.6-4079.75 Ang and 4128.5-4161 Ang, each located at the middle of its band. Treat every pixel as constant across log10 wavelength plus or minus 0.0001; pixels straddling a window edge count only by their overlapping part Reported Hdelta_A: 1.7 Ang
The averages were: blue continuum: 35.9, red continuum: 35.9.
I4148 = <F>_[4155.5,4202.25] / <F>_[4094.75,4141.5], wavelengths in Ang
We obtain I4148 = 1.1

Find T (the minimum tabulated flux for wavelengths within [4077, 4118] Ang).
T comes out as 22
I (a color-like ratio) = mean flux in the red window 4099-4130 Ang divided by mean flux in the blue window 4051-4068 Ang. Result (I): 0.93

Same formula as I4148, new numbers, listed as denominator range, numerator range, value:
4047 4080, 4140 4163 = 1.02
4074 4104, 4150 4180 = 0.99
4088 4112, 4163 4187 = 1.07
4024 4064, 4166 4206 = 0.97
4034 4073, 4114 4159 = 0.96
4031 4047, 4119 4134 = 0.79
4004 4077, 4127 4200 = 0.99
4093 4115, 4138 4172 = 1.11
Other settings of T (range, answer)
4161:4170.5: 31.7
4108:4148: 27.5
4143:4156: 32.8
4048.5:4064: 29.1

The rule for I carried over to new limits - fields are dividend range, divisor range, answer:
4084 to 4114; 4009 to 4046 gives 0.90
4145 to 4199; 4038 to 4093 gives 1.01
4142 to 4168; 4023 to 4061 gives 0.98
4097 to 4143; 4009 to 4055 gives 0.89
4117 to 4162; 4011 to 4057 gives 0.96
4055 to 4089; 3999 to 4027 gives 1.04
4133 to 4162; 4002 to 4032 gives 1.03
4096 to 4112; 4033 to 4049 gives 0.80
